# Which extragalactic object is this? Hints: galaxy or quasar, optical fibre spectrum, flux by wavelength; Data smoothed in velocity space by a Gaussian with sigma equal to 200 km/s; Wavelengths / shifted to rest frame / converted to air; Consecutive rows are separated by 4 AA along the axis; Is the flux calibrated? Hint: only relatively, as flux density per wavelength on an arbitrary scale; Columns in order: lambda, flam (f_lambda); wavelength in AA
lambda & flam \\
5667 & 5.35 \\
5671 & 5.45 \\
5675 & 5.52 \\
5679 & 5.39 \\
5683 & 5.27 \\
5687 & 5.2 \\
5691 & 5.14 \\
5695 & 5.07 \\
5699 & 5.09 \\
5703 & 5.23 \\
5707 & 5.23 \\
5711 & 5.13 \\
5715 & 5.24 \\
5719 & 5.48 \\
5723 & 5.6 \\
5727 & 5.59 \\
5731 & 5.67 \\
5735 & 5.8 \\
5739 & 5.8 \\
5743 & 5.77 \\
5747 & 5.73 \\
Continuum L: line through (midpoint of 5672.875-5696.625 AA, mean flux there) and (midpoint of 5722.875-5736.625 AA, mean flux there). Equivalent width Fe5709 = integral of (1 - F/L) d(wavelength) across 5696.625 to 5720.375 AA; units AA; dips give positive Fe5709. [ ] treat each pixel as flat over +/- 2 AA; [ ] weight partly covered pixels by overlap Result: 1.1 AA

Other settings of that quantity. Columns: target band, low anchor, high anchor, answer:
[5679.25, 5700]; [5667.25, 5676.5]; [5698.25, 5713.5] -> 0.5 AA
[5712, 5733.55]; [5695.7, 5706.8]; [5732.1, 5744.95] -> 0.1 AA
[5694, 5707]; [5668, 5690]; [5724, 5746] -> 0.8 AA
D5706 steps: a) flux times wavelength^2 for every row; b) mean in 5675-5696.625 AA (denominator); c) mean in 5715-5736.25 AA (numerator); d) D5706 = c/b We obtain 1.1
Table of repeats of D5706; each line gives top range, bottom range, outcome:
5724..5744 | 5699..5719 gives 1.10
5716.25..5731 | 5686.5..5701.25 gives 1.10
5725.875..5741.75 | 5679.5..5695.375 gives 1.12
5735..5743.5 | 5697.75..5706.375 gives 1.13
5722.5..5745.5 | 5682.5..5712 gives 1.12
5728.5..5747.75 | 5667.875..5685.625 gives 1.09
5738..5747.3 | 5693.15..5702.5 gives 1.15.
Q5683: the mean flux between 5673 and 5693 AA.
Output 5.3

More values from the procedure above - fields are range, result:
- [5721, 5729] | 5.59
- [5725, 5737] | 5.69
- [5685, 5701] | 5.12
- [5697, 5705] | 5.16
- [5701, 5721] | 5.26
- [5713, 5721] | 5.36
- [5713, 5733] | 5.52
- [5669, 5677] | 5.48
